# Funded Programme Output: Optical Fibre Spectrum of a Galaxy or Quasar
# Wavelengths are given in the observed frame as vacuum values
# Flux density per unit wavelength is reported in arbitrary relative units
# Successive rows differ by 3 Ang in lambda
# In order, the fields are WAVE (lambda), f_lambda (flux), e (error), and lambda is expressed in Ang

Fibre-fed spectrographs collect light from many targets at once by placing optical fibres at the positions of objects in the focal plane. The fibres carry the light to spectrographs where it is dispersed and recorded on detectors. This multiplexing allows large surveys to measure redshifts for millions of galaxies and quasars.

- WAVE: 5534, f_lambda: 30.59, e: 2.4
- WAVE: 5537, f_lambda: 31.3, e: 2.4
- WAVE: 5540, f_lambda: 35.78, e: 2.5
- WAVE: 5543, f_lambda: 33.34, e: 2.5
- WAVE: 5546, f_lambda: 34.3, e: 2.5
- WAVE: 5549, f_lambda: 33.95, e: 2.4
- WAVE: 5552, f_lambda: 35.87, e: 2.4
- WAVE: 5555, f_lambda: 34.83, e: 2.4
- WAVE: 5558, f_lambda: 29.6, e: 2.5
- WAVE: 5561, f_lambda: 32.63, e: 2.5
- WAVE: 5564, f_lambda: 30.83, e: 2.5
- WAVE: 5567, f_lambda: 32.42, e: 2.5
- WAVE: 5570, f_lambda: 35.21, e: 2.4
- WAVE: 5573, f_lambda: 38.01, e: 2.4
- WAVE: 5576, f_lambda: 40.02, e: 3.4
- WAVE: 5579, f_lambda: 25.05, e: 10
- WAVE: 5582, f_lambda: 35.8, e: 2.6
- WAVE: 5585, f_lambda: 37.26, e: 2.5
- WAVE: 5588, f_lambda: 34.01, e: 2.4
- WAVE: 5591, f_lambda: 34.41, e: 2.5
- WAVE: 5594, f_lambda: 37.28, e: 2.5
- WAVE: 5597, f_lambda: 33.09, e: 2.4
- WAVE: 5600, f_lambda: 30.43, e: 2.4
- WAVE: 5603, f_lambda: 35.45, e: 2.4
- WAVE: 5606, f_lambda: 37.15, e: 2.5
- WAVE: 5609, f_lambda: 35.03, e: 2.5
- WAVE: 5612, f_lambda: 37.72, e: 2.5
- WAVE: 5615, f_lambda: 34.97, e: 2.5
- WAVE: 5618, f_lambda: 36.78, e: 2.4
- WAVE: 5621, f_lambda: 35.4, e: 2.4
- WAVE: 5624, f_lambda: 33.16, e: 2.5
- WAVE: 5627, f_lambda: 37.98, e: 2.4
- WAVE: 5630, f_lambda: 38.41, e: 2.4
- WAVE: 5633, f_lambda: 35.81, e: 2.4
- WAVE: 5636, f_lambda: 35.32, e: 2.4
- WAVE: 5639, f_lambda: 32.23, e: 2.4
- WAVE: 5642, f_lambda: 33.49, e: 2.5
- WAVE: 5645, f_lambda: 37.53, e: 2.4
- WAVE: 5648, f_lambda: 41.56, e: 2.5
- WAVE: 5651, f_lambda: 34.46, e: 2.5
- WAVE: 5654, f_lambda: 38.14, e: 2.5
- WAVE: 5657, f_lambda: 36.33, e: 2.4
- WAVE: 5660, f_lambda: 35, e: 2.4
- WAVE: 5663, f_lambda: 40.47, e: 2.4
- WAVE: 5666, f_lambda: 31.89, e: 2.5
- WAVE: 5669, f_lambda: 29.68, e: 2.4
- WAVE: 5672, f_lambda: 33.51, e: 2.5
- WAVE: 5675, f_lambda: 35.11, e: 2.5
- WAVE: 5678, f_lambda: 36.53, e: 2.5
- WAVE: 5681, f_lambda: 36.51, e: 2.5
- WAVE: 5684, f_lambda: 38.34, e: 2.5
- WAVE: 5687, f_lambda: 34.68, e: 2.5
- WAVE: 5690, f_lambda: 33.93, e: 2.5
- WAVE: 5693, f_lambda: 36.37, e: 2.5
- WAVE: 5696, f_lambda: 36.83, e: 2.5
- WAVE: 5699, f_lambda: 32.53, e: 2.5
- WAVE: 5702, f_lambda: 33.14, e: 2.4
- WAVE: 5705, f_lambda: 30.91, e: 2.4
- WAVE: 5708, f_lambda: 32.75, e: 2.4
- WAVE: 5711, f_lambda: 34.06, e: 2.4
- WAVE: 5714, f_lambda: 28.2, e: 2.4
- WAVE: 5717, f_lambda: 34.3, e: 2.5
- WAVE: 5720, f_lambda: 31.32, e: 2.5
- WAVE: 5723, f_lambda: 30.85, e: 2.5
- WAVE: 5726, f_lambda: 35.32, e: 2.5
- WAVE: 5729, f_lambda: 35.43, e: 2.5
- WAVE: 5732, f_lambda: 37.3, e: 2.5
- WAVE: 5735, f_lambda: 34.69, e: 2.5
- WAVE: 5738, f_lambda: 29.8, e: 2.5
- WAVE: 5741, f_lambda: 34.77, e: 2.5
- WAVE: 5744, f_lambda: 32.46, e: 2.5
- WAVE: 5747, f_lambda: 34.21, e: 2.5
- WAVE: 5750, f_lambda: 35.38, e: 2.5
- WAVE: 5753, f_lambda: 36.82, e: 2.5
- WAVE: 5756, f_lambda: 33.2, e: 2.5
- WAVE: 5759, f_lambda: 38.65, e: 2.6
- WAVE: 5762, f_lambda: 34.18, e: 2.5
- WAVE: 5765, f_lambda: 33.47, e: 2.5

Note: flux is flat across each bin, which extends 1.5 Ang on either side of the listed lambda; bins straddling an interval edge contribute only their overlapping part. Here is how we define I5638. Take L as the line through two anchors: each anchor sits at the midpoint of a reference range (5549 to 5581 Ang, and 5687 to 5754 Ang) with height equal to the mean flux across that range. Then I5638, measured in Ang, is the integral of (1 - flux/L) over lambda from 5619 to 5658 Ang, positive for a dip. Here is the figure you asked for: -3.0 Ang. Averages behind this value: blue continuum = 33.5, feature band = 36.1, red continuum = 33.7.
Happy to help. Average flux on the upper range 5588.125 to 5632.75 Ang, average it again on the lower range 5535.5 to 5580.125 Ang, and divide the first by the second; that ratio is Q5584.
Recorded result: 1.06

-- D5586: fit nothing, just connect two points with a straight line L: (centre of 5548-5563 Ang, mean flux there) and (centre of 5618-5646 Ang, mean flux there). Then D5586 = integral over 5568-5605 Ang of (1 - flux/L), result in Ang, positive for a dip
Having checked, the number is -0.5 Ang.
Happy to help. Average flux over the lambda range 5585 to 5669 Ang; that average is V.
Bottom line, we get 35.6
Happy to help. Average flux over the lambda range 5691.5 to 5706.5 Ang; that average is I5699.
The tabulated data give 34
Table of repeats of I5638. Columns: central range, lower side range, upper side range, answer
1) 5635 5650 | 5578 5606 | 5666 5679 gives -1.1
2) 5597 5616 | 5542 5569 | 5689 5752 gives -1.0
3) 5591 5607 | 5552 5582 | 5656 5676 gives -0.4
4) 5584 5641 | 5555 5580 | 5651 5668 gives -1.2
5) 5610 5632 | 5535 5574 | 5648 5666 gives -0.4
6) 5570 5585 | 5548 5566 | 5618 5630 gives -0.5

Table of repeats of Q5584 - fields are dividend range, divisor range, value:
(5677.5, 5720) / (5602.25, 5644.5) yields 0.95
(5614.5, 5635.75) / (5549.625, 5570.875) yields 1.09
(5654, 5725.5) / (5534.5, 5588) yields 1.01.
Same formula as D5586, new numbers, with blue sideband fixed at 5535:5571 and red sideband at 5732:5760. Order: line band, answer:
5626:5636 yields -1.0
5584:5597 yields -0.7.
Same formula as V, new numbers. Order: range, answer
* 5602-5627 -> 35.8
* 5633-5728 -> 34.6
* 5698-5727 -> 32.3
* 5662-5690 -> 35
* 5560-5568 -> 31.9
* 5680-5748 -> 33.8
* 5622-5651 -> 36.1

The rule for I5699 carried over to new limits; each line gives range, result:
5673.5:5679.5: 35.8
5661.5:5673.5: 33.9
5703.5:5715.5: 31.5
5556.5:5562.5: 31.1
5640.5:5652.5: 36.8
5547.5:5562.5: 33.4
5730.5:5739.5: 33.9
